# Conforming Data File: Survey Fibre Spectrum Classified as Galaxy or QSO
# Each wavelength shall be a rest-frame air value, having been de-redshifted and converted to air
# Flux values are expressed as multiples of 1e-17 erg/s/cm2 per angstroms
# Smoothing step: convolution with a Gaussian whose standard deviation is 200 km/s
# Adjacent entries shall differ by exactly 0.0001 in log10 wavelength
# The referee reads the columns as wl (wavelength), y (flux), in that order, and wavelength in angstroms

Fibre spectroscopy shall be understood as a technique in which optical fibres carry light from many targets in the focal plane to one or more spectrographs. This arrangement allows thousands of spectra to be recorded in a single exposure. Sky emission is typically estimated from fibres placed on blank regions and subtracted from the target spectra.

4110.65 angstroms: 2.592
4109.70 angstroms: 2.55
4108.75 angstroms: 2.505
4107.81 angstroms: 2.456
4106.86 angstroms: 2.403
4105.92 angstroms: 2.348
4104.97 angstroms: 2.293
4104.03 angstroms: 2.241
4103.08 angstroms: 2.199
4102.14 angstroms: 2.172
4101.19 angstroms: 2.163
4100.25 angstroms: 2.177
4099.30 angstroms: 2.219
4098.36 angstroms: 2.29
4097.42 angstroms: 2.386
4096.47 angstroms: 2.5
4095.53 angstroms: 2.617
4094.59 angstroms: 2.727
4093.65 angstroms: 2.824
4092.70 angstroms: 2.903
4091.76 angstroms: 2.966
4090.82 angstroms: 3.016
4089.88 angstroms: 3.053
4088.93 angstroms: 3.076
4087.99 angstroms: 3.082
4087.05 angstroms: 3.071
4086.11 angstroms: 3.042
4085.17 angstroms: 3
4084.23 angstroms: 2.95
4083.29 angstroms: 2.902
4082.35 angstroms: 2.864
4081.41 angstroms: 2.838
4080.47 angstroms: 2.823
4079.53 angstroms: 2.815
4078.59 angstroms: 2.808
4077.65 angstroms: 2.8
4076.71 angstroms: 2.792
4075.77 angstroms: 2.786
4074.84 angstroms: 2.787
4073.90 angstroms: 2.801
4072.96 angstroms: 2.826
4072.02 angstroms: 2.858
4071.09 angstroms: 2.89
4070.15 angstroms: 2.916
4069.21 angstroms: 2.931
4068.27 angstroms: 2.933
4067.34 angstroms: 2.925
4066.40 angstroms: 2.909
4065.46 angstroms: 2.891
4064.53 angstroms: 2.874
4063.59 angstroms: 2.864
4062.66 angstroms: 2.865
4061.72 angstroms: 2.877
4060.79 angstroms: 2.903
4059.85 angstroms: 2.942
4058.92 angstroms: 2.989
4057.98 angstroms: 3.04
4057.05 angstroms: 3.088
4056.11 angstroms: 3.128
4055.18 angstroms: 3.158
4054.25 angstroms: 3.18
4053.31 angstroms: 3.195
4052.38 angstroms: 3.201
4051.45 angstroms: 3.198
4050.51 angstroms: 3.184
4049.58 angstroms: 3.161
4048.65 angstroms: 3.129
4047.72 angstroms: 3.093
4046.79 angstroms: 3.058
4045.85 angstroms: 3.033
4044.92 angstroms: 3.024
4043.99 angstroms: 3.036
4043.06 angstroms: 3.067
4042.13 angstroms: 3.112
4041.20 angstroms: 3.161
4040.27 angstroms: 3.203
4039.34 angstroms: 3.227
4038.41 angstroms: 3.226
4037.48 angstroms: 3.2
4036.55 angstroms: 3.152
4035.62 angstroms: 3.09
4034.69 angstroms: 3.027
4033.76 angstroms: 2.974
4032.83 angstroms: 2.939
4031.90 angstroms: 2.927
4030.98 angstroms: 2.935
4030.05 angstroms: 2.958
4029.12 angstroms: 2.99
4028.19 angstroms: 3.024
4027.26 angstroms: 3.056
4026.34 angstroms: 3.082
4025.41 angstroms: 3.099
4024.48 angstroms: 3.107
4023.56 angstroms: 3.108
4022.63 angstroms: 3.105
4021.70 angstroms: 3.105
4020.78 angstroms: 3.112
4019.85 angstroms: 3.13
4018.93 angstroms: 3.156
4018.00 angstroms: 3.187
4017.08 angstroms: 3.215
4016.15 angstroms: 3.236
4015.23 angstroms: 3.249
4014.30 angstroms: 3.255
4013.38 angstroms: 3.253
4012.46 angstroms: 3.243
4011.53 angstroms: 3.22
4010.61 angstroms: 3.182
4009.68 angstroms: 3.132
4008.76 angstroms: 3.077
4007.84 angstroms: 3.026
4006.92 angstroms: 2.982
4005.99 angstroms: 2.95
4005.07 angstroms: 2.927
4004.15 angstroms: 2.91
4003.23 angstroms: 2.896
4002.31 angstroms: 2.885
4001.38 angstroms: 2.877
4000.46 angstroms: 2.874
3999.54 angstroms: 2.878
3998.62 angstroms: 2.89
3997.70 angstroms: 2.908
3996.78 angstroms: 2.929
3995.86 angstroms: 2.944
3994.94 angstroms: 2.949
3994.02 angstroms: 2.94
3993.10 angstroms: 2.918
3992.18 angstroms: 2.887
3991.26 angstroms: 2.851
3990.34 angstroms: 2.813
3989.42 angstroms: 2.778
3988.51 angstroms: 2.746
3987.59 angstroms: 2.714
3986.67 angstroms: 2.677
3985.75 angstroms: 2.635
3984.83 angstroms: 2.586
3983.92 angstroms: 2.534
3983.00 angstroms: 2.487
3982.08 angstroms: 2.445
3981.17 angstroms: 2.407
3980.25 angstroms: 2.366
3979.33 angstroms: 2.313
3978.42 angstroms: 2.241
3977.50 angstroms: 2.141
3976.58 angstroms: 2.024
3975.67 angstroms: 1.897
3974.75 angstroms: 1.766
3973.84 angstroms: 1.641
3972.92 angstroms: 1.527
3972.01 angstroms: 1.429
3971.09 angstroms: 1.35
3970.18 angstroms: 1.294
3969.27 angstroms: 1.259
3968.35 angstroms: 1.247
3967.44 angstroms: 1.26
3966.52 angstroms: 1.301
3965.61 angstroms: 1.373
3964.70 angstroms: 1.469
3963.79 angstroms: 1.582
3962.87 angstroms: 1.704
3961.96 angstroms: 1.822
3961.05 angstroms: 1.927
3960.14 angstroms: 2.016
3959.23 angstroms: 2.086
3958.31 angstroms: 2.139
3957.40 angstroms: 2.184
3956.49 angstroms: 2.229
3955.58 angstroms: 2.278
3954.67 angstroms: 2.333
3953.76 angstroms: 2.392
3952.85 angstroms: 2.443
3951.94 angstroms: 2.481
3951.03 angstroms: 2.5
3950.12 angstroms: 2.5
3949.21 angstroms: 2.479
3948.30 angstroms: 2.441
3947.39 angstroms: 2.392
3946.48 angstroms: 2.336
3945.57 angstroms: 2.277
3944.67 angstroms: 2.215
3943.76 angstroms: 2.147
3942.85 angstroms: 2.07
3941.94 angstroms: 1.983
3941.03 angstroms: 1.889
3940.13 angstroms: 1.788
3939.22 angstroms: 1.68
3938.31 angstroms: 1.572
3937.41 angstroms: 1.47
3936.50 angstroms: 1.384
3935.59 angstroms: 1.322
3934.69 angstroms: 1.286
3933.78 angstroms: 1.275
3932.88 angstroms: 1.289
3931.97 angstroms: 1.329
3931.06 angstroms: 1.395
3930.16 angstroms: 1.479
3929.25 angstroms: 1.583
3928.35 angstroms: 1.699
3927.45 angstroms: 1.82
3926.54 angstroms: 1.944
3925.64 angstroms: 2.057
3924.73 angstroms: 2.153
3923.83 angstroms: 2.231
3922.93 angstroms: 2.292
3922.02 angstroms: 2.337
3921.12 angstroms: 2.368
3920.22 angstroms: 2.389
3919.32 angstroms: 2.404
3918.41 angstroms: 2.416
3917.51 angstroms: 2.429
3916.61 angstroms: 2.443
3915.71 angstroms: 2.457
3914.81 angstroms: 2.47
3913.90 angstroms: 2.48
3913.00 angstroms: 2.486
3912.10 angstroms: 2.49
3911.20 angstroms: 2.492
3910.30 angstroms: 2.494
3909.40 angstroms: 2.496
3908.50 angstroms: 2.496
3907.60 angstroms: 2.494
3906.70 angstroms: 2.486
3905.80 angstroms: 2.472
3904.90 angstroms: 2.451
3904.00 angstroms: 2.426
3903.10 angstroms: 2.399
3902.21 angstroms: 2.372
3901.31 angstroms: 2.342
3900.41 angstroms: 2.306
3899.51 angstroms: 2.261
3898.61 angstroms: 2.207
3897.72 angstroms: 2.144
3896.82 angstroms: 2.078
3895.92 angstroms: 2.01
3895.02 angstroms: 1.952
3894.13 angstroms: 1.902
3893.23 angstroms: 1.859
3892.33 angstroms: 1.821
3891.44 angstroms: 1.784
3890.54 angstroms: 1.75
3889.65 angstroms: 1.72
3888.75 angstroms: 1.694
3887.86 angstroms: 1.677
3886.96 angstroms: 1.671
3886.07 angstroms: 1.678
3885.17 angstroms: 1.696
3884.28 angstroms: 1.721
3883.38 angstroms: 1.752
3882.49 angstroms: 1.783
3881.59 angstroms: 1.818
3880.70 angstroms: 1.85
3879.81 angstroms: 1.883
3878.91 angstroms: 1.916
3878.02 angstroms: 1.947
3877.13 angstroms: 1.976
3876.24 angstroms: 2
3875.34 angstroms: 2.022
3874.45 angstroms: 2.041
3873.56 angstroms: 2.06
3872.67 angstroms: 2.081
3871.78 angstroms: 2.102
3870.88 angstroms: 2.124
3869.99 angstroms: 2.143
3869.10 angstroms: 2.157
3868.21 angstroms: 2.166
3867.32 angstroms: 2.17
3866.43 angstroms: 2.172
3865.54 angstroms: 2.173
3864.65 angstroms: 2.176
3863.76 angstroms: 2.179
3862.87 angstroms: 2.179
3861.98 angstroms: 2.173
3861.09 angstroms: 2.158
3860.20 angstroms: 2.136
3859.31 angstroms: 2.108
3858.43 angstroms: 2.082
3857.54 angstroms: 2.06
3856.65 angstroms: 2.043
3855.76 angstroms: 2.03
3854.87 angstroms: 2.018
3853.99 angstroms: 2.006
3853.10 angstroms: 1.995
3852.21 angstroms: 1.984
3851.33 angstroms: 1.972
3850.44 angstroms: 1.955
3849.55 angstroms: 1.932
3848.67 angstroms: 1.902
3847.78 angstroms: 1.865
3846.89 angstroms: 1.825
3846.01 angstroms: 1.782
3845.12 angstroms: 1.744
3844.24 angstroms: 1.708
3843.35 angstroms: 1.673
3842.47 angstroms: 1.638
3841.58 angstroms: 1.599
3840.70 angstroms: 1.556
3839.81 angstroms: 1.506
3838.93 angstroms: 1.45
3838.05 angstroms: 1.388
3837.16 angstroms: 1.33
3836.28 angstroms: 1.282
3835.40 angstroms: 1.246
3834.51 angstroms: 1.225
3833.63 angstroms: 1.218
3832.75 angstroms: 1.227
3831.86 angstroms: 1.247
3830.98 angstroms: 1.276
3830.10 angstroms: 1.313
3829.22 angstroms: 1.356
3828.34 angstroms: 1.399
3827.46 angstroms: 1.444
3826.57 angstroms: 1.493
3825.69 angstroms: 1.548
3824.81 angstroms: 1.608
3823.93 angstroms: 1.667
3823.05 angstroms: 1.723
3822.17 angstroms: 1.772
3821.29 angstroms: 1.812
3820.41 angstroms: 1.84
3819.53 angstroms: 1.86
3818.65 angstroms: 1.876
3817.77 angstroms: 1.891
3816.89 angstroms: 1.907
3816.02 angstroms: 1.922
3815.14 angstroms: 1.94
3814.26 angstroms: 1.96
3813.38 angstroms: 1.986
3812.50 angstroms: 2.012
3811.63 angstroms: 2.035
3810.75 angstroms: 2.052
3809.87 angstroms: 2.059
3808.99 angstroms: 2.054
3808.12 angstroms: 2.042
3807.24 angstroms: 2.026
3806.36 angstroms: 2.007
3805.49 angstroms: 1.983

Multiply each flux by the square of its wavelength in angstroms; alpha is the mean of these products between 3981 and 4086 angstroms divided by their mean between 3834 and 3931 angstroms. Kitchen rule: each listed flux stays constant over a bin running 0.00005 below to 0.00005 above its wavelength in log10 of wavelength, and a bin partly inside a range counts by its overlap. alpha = 1.59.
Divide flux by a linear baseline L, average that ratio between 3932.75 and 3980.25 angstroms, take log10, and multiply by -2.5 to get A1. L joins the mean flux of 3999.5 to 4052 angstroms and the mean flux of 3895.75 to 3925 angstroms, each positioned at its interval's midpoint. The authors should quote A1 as 0.37 mag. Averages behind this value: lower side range 2.38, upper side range 3.08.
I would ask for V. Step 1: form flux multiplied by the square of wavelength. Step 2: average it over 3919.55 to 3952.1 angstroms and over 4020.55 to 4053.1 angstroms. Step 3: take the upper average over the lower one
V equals 1.7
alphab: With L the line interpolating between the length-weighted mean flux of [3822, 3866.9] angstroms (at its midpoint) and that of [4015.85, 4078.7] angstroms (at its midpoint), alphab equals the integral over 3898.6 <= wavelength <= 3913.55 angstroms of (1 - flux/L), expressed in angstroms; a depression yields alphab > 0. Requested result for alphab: -2.1 angstroms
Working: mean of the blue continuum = 1.74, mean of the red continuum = 3.03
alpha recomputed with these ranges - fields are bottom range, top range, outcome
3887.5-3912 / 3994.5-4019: 1.48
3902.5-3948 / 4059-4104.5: 1.44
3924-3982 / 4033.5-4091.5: 1.69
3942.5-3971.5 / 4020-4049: 1.61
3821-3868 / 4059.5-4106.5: 1.77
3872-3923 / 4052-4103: 1.45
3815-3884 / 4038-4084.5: 1.83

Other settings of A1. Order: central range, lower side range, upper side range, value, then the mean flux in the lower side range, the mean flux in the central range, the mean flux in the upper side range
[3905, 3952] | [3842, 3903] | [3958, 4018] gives 0.05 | 1.98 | 2.1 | 2.46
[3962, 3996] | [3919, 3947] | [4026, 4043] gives 0.14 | 1.85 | 2.14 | 3.07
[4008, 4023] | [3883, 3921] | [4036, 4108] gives -0.20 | 2.18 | 3.18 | 2.87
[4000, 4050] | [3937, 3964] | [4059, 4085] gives -0.19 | 2.12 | 3.08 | 2.87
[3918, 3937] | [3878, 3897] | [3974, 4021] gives 0.18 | 1.81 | 1.83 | 2.81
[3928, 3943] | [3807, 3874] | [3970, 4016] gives 0.45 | 1.83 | 1.55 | 2.65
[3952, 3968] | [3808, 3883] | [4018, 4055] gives 0.32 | 1.84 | 1.92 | 3.1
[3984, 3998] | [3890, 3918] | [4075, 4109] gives -0.14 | 2.28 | 2.81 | 2.67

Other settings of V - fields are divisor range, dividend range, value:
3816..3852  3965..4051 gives 1.87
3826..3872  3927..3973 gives 1.07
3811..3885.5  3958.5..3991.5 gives 1.18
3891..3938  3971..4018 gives 1.35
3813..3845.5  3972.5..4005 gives 1.77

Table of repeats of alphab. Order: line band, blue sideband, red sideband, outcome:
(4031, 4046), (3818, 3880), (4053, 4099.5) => -2.1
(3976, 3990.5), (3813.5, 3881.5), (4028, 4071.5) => 0.9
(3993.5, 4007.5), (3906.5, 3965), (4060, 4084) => -2.6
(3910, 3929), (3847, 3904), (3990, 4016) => 0.4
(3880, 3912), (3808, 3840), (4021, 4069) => 0.5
